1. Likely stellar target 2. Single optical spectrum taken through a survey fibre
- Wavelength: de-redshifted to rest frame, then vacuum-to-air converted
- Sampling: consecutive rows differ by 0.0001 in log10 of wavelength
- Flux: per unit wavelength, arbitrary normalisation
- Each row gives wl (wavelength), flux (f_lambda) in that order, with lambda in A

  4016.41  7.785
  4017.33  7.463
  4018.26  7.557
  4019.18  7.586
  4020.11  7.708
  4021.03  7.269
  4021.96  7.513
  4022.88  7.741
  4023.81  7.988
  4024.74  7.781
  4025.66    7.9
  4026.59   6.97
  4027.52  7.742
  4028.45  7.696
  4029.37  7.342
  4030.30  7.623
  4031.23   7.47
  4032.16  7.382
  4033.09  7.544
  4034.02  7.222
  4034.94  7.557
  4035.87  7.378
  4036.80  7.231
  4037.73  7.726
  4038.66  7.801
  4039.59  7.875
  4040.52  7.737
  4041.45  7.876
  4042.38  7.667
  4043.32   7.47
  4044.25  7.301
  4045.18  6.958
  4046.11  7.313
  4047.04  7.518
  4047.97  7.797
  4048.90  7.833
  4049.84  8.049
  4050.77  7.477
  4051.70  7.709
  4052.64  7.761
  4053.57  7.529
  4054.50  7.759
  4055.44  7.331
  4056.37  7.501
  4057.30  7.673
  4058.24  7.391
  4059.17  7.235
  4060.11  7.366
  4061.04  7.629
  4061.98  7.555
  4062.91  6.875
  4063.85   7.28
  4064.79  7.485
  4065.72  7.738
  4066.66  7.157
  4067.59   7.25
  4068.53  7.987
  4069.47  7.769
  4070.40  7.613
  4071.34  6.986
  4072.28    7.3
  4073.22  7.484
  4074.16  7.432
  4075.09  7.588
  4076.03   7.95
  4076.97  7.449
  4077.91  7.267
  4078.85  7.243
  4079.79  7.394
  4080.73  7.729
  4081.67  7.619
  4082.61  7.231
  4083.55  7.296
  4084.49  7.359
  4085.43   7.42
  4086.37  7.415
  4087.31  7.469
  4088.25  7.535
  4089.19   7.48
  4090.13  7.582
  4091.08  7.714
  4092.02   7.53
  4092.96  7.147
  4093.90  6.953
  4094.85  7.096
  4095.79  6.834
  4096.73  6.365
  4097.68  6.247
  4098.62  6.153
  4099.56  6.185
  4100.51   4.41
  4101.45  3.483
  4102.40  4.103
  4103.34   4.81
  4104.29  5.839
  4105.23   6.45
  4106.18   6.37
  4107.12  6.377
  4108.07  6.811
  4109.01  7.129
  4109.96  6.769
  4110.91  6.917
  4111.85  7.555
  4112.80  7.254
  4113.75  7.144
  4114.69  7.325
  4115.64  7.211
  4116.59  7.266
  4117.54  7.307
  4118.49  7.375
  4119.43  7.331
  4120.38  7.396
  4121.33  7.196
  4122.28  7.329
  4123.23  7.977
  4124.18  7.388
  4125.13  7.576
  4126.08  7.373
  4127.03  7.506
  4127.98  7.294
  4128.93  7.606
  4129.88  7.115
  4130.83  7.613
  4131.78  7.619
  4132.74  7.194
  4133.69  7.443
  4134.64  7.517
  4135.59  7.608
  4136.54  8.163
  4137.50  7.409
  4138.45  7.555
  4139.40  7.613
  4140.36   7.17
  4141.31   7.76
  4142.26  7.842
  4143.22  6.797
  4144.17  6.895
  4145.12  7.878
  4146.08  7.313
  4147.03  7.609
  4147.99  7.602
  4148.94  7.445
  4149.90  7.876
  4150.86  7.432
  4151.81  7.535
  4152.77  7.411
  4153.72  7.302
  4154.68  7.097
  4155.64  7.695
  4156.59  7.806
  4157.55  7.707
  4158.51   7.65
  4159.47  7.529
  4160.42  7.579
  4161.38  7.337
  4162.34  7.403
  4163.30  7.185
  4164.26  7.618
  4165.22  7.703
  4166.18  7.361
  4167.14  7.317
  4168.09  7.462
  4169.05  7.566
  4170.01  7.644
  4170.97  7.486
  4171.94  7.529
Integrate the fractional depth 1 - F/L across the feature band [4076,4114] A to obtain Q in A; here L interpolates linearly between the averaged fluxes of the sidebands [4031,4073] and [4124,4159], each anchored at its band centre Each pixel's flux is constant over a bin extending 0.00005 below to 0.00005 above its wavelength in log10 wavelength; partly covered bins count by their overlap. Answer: 3.62 A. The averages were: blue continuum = 7.51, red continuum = 7.5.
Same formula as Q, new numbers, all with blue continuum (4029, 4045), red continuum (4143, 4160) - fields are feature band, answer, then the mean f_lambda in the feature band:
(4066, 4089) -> 0.2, 7.46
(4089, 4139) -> 3.7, 6.95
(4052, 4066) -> 0.1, 7.47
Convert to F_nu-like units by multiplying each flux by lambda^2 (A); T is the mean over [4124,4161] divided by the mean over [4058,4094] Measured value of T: 1.04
